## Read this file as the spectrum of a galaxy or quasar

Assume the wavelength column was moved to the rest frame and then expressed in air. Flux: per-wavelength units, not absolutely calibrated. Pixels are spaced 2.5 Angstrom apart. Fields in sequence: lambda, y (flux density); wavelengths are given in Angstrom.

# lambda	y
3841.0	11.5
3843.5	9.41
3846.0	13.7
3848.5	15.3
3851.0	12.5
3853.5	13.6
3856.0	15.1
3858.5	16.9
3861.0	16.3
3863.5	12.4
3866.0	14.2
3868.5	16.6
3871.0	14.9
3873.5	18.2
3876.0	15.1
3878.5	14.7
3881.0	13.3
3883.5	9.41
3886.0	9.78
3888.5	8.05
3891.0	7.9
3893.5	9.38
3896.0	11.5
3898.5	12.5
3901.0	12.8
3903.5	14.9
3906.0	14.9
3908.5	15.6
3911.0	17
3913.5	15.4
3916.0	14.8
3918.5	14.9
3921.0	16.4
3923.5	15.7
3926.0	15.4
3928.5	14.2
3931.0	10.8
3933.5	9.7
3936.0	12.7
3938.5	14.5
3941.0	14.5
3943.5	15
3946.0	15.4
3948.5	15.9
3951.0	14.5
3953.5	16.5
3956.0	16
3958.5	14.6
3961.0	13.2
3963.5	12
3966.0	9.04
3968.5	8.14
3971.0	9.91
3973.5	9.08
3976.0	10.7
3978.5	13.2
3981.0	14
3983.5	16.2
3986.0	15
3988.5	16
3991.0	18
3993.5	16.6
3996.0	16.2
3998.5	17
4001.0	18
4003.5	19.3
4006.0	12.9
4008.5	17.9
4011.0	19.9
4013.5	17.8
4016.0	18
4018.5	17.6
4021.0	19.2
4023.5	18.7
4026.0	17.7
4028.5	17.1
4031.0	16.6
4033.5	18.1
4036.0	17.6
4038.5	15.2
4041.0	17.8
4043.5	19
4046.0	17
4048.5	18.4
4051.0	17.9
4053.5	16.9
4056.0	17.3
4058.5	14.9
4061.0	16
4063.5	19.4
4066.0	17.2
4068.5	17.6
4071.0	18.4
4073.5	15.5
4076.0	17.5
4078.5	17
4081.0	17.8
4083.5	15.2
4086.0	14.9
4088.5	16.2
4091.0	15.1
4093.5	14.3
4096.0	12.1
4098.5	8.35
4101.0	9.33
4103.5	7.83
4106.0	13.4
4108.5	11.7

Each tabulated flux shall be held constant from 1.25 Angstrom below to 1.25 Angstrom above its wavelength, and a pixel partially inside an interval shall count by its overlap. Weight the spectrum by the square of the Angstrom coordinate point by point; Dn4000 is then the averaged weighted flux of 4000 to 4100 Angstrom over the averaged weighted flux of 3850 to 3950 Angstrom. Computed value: 1.31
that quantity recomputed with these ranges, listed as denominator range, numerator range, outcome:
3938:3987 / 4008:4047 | 1.38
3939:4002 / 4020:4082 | 1.28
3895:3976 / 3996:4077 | 1.35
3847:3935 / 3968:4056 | 1.27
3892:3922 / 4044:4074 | 1.32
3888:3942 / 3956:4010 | 1.10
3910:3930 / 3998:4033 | 1.21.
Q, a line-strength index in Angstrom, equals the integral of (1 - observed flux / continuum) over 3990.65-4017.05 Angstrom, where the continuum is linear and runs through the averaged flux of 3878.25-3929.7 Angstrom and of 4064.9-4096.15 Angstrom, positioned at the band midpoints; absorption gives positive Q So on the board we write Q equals -4.4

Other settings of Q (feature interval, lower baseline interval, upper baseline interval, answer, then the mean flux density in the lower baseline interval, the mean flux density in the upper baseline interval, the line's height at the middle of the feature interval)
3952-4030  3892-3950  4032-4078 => 2.3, 14.1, 17.3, 15.8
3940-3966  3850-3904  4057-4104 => -1.1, 13.2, 15.1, 13.9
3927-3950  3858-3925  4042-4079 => 1.8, 13.8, 17.3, 14.8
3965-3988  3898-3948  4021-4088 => 5.5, 14.4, 17.2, 15.5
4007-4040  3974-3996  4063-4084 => -3.9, 14.8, 17.3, 15.9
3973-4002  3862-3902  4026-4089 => 0.3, 12.6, 17.1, 15.3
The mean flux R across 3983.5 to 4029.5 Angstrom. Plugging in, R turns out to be 17.4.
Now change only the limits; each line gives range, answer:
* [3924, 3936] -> 12.7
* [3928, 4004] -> 14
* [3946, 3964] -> 14.8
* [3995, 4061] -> 17.4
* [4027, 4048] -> 17.3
